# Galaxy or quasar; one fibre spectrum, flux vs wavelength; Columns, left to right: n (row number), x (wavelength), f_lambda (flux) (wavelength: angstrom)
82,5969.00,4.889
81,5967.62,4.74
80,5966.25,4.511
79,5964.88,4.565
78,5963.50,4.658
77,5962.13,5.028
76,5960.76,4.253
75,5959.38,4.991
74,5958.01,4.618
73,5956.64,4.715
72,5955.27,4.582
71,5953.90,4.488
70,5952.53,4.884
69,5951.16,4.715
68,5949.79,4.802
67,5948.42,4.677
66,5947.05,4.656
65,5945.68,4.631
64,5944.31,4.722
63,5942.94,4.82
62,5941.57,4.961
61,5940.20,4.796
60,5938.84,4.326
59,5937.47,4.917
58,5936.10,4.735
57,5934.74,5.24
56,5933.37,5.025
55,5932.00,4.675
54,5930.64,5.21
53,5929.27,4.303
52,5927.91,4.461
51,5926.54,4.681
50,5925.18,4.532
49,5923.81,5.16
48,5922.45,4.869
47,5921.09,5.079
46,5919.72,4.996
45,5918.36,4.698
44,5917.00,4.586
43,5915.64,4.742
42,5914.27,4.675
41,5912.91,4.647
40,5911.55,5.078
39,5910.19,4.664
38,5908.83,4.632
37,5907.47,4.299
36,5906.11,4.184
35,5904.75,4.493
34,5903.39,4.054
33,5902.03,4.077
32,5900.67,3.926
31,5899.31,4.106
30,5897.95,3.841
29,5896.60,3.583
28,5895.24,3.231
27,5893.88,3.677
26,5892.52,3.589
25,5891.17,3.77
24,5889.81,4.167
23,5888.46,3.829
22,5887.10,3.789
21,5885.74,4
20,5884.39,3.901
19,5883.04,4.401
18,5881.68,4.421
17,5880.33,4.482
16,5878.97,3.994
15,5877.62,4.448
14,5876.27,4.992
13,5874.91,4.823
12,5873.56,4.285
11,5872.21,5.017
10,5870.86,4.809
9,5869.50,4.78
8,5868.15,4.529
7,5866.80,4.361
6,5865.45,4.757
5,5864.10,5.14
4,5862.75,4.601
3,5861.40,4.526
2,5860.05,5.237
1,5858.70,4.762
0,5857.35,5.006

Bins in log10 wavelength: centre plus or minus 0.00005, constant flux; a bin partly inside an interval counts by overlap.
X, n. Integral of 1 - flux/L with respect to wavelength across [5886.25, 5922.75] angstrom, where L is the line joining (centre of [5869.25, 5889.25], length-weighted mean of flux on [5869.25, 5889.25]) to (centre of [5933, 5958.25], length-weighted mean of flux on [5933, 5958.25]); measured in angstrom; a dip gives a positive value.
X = 2.2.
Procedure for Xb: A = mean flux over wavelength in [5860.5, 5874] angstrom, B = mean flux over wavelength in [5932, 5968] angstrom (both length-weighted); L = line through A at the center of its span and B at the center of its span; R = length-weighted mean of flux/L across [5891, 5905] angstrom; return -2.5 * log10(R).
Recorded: 0.22 mag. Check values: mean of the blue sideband 4.7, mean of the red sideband 4.73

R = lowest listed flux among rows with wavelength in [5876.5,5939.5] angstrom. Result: 3.231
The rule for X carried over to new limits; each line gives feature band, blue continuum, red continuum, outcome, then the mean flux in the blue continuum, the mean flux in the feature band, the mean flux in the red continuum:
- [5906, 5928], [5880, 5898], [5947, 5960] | -2.44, 3.9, 4.72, 4.72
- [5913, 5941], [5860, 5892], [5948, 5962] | -1.11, 4.44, 4.78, 4.69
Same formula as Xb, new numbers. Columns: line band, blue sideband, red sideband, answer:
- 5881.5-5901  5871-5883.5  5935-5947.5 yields 0.19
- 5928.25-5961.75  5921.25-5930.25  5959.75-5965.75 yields -0.02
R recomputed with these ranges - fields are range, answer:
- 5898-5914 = 3.926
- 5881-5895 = 3.589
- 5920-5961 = 4.253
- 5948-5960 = 4.488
